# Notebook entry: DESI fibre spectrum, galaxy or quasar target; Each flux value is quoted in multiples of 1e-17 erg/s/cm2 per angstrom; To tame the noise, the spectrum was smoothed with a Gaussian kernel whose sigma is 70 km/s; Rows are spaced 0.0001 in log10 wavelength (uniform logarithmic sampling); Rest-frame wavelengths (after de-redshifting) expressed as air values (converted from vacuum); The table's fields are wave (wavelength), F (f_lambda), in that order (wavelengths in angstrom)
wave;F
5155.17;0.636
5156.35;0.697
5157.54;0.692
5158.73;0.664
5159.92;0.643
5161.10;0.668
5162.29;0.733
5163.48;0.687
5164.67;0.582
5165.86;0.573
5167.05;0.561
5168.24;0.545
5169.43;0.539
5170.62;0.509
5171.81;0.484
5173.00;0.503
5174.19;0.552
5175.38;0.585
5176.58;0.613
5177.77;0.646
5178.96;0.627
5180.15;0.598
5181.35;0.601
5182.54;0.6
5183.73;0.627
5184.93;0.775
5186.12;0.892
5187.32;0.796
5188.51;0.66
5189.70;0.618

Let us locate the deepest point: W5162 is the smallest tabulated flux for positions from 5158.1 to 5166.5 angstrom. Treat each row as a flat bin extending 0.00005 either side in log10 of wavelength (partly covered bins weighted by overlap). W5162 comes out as 0.573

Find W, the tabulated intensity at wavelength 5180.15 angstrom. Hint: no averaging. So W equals 0.598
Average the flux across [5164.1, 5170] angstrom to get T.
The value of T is 0.56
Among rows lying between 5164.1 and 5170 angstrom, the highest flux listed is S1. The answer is 0.582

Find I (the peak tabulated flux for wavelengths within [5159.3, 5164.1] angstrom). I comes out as 0.733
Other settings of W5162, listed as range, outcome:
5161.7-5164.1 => 0.687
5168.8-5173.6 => 0.484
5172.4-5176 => 0.503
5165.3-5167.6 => 0.561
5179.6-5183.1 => 0.598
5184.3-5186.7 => 0.775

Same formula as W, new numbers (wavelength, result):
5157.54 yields 0.692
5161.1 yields 0.668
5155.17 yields 0.636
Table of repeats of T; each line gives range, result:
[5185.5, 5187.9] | 0.843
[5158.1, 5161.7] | 0.659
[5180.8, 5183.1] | 0.601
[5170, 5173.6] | 0.5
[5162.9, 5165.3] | 0.633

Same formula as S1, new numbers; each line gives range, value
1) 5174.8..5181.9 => 0.646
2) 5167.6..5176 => 0.585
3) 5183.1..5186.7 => 0.892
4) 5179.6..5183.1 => 0.601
